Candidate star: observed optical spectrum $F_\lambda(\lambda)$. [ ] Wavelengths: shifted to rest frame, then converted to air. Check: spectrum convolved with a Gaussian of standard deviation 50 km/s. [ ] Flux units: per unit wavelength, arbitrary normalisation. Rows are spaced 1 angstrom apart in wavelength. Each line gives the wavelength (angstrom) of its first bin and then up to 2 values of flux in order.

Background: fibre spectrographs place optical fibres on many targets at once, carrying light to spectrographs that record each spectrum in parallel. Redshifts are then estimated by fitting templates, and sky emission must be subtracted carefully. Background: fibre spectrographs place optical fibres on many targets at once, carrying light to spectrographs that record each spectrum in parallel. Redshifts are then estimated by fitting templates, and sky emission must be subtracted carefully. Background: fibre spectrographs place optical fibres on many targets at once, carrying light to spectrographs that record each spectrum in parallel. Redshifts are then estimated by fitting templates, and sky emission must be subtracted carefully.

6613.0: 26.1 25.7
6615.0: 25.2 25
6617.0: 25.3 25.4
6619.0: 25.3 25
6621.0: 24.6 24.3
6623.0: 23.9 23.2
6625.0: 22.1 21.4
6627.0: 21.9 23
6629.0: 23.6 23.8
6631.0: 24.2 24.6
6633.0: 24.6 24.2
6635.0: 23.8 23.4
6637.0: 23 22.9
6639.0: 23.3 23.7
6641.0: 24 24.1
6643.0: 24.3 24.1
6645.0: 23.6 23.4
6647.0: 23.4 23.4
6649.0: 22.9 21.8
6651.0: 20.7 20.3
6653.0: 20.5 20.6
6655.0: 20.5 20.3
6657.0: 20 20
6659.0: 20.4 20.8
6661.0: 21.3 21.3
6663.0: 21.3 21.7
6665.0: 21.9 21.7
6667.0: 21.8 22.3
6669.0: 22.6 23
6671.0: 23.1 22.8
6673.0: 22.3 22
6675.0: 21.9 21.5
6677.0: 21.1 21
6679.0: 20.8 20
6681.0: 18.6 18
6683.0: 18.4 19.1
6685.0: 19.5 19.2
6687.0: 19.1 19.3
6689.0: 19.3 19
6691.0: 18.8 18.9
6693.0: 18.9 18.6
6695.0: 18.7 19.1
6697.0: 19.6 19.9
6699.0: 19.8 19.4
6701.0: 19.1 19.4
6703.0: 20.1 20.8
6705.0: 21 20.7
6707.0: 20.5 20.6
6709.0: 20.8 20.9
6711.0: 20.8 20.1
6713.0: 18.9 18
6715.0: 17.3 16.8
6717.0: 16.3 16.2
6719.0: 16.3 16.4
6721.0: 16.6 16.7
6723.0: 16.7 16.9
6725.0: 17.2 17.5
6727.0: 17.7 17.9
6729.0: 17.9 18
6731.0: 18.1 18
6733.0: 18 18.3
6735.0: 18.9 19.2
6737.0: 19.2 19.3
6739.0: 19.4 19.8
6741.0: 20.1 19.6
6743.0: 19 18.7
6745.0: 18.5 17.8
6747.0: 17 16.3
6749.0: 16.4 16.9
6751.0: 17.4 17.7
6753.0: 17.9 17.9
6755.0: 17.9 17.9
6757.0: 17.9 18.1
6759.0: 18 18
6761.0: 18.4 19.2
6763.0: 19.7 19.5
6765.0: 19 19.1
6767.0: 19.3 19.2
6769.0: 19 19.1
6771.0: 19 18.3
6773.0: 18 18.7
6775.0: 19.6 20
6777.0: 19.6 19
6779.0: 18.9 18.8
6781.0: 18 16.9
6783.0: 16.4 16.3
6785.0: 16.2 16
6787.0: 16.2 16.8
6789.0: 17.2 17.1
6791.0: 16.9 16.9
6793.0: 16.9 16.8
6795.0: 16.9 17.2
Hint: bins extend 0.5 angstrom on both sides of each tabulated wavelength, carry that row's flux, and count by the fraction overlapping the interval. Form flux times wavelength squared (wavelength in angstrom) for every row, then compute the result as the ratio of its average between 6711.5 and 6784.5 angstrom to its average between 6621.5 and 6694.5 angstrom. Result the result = 0.86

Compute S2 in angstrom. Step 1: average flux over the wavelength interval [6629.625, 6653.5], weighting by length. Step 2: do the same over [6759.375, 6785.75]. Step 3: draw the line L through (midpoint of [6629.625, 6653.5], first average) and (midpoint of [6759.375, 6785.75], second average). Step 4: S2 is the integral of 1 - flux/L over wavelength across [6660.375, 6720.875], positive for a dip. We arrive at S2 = 4.4 angstrom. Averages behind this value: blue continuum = 23.2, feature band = 19.9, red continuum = 18.6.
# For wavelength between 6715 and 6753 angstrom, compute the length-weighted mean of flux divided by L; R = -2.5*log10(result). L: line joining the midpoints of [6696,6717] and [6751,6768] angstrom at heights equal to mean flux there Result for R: 0.07 mag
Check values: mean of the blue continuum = 19.6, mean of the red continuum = 18.5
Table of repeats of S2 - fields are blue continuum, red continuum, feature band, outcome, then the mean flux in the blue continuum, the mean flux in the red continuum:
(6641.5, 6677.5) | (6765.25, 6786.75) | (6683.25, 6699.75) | 1.4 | 21.9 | 18.3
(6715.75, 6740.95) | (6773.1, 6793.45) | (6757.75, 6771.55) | -1.0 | 17.8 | 17.6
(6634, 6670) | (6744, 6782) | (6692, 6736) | 3.2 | 22.2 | 18.4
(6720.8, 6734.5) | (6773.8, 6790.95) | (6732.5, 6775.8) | -2.2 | 17.6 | 17.7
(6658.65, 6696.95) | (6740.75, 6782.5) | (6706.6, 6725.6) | 1.4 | 20.5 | 18.4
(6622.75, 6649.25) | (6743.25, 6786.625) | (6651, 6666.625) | 1.2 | 23.5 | 18.2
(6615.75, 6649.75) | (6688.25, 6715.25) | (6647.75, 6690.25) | 1.4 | 23.8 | 19.6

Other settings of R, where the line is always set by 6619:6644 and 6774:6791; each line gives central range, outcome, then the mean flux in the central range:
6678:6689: 0.123 mag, 19.3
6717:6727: 0.197 mag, 16.8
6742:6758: 0.073 mag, 17.8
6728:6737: 0.077 mag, 18.3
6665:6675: -0.010 mag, 22.4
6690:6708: 0.073 mag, 19.6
